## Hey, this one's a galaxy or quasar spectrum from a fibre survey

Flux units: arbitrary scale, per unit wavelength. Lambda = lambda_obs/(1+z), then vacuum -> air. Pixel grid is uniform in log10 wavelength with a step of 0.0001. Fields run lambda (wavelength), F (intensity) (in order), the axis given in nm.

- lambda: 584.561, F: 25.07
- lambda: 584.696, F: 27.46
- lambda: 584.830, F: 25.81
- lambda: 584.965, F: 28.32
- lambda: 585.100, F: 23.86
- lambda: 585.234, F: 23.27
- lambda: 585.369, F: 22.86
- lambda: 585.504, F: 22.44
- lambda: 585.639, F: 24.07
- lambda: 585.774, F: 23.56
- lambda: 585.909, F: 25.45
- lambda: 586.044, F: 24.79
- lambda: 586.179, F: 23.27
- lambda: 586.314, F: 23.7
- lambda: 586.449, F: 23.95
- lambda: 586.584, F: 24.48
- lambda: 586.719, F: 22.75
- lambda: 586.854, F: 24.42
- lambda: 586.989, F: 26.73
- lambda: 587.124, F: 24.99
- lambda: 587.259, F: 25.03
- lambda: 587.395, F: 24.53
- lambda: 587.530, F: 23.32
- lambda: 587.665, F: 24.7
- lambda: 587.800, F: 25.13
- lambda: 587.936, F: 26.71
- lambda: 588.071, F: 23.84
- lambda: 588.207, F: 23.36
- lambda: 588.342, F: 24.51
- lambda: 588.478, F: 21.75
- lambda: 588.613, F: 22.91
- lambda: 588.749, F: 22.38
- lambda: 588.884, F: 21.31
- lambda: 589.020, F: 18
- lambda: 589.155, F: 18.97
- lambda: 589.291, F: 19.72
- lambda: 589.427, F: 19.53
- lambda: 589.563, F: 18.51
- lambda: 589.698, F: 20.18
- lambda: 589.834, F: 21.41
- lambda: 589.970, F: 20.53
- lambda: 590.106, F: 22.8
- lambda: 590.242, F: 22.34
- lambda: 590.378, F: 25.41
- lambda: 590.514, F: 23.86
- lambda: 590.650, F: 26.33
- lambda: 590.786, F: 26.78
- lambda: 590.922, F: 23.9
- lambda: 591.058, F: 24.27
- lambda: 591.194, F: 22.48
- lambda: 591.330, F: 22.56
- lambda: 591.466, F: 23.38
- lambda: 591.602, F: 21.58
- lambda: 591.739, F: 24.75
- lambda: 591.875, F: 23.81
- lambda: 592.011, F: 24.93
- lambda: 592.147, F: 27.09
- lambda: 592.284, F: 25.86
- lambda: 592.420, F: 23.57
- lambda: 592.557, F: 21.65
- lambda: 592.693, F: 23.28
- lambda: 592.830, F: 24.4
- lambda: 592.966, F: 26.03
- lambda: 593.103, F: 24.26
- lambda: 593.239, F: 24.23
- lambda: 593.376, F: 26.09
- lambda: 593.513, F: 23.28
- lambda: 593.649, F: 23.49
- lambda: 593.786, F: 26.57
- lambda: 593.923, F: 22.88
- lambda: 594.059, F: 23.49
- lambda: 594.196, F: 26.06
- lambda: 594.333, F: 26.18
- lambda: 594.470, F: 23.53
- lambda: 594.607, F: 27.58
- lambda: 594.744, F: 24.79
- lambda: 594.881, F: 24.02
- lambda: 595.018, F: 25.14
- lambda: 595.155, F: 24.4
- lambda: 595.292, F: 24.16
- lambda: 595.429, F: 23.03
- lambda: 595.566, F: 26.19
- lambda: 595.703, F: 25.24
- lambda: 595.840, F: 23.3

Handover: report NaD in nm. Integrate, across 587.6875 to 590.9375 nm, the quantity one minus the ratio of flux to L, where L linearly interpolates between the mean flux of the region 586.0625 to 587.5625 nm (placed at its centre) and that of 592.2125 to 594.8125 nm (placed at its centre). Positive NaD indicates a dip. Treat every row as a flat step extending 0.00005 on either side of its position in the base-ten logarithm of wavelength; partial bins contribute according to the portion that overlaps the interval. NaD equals 0.25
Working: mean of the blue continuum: 24.3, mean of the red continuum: 24.6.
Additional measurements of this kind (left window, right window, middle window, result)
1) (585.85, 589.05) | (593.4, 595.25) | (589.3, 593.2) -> 0.16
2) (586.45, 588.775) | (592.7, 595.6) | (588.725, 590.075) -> 0.24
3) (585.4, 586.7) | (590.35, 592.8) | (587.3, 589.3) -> 0.09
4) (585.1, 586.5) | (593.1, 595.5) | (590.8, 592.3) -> 0.02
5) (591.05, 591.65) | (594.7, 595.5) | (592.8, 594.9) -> -0.09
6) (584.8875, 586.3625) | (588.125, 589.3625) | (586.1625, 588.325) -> -0.16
